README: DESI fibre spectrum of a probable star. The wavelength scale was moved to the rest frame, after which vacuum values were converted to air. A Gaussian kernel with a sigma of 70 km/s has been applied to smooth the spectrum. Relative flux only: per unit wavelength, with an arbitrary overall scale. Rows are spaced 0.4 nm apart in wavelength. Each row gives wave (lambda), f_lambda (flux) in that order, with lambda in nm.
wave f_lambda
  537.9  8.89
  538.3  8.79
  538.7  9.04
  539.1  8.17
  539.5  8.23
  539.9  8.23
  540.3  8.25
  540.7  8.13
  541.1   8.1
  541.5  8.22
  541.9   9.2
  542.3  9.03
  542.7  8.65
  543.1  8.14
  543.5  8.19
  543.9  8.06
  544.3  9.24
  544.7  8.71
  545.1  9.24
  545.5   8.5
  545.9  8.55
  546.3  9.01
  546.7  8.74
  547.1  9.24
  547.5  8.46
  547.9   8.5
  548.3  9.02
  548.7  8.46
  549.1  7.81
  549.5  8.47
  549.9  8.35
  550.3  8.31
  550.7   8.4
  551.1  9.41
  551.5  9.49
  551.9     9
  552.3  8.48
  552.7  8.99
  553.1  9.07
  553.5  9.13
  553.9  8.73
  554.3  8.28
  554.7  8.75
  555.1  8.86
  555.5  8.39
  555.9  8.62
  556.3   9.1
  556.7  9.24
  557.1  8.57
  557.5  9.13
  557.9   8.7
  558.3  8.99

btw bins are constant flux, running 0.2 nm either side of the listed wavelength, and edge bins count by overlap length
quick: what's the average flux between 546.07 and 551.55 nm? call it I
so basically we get 8.67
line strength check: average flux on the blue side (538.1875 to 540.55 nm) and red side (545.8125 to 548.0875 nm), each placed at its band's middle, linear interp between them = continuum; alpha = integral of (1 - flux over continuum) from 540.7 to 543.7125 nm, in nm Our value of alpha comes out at 0.03 nm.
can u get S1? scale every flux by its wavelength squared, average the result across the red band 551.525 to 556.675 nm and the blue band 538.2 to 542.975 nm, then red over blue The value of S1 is 1.1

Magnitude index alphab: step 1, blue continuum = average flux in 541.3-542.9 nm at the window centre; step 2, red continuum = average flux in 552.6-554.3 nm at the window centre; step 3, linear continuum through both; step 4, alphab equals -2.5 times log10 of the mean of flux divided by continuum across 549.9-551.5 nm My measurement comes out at 0.01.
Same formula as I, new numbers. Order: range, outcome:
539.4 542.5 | 8.43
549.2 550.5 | 8.33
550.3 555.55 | 8.84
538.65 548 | 8.57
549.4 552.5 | 8.75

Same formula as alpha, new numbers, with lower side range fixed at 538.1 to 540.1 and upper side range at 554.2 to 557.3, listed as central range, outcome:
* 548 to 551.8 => 0.005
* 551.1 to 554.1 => -0.110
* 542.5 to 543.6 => 0.027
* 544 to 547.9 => -0.101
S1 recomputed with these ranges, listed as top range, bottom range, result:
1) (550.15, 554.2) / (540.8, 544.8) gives 1.08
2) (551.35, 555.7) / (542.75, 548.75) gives 1.05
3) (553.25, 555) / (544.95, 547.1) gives 1.02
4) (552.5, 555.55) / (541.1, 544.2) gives 1.08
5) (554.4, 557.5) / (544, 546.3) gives 1.04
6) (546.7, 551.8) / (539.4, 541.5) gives 1.09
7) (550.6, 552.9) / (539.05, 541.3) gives 1.15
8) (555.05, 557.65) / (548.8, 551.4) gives 1.06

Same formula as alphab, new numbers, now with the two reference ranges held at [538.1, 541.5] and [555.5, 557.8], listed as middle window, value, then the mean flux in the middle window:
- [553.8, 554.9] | 0.03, 8.57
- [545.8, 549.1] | -0.01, 8.7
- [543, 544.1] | 0.05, 8.13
